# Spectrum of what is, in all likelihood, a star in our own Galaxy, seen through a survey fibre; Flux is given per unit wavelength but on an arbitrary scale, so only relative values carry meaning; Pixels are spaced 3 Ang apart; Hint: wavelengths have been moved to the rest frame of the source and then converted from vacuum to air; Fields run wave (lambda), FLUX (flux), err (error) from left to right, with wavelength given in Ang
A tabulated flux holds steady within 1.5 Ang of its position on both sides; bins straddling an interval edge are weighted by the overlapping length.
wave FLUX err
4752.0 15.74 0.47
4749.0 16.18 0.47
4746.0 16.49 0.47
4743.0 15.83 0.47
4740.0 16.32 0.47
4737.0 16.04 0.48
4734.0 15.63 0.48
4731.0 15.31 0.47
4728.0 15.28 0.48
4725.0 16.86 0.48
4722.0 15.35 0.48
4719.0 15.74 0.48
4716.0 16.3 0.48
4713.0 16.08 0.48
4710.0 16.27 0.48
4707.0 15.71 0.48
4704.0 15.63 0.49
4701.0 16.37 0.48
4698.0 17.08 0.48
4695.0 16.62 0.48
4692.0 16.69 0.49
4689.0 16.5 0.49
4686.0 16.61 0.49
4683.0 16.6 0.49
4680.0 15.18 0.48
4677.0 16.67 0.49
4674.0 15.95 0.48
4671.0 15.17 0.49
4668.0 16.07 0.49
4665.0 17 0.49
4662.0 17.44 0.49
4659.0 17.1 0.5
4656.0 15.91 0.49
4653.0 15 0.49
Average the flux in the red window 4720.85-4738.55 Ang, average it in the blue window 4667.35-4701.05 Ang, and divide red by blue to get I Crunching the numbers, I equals 1.0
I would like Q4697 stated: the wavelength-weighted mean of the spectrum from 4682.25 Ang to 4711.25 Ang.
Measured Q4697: 16.4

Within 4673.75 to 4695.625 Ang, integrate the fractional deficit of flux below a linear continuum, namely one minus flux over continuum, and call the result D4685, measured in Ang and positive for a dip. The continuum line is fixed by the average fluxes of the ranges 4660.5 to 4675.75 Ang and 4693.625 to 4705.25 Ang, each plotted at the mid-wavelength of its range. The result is 0.03 Ang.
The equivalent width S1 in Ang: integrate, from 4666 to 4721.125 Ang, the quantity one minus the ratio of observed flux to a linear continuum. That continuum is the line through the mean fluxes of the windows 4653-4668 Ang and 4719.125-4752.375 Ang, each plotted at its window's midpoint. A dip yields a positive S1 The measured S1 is 0.4 Ang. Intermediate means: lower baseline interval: 16.6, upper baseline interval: 15.9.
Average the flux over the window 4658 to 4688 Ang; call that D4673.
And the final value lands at 16.4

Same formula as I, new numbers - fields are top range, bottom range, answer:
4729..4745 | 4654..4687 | 0.97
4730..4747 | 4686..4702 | 0.96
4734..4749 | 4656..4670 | 0.96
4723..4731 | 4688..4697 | 0.95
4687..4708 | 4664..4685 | 1.02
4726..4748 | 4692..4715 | 0.97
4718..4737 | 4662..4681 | 0.97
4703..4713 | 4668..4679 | 1.00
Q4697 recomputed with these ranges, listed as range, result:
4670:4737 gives 16.1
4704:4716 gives 16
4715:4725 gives 15.9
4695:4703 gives 16.6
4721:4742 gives 15.8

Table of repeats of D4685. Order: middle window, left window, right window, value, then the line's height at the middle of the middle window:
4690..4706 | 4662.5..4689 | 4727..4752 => -0.34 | 16.1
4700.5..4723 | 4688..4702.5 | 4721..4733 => 0.33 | 16.2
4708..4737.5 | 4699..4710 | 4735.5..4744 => 0.30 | 16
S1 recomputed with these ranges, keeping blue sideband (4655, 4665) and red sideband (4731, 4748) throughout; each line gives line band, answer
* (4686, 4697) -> -0.1 Ang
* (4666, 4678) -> 0.6 Ang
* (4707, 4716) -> 0.1 Ang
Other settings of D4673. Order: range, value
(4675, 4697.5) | 16.4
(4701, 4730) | 15.9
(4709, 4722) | 16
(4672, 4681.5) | 15.9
